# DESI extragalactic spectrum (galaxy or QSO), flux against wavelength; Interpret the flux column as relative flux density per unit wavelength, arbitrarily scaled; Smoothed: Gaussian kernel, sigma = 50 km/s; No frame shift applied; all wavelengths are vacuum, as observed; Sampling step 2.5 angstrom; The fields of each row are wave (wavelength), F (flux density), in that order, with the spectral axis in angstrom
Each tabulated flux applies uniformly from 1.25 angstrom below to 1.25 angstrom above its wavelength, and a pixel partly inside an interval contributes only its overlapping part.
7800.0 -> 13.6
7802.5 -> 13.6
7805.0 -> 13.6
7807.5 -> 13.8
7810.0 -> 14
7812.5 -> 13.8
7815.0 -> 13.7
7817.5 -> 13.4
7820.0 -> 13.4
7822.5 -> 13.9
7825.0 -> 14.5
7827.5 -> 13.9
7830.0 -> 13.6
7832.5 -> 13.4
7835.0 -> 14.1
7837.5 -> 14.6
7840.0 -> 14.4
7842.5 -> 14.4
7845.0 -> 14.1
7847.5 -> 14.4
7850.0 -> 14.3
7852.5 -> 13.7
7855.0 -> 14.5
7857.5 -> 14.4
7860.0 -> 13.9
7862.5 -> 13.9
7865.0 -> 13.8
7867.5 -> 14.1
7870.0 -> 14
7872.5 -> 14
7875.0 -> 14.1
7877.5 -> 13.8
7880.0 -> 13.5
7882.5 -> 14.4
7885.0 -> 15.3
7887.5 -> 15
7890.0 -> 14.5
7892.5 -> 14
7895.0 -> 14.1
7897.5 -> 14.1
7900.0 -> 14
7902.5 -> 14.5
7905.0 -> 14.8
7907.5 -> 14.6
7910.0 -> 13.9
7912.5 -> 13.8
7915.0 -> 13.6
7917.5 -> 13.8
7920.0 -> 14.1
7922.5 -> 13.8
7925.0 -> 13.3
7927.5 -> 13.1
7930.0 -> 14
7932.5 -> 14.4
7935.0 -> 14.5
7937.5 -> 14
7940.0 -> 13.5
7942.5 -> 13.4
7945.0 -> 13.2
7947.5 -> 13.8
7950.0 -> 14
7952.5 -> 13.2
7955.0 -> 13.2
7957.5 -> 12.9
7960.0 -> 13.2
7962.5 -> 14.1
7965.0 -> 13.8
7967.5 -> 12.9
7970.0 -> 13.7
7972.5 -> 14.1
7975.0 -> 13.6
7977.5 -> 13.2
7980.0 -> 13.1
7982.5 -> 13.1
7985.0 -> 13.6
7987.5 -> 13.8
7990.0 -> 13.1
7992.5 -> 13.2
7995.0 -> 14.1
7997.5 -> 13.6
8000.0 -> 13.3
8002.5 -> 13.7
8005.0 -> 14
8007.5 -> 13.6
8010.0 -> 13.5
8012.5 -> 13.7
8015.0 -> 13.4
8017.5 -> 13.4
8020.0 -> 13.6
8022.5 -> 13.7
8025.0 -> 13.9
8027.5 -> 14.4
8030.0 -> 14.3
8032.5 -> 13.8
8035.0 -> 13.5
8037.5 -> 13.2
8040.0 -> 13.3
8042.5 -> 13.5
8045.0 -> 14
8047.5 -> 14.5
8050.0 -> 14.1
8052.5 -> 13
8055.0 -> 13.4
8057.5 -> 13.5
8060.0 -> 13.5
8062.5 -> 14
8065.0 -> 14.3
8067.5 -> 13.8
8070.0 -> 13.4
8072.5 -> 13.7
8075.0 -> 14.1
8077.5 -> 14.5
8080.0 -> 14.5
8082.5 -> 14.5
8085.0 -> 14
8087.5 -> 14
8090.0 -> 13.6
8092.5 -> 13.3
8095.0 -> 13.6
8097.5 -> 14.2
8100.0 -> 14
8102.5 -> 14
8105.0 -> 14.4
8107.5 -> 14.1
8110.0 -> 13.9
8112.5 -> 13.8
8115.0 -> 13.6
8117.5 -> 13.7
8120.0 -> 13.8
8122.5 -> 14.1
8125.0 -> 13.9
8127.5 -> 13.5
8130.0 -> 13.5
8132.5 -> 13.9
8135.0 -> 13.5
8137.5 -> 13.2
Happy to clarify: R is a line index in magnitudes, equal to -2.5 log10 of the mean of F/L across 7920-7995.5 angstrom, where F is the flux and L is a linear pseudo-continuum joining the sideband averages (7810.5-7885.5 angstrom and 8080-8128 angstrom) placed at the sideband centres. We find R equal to 0.033 mag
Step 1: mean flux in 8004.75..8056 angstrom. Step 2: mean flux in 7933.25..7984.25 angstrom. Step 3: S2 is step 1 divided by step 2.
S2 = 1.01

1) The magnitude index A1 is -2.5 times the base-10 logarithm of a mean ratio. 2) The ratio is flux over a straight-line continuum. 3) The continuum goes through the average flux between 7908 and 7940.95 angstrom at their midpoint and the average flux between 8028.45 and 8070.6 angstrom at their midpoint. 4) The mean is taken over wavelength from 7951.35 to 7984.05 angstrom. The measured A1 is 0.03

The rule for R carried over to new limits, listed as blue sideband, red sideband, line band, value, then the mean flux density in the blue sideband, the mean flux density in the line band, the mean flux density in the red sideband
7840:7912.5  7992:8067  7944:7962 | 0.045 mag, 14.2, 13.4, 13.7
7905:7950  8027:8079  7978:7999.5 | 0.031 mag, 13.8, 13.4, 13.8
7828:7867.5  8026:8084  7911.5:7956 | 0.023 mag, 14.1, 13.7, 13.9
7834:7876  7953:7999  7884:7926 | -0.025 mag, 14.2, 14.2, 13.5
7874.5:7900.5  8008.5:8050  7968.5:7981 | 0.032 mag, 14.3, 13.5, 13.7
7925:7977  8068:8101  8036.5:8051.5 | 0.007 mag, 13.6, 13.8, 14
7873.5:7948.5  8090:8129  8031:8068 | 0.016 mag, 14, 13.7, 13.8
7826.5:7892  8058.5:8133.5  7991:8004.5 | 0.033 mag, 14.2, 13.6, 13.9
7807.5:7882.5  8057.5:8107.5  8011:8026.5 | 0.027 mag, 14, 13.6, 14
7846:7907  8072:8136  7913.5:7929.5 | 0.041 mag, 14.2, 13.6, 13.9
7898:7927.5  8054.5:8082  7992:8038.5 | 0.019 mag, 14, 13.7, 13.9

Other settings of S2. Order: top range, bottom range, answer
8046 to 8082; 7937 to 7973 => 1.03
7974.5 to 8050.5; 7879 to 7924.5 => 0.96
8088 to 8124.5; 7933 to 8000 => 1.02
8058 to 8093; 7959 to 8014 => 1.03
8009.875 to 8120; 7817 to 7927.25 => 0.98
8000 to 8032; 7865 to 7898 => 0.97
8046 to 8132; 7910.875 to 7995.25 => 1.02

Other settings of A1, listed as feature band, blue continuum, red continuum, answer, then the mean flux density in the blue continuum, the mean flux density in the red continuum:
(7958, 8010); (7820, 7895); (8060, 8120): 0.04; 14.1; 13.9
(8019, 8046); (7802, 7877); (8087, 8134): 0.01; 14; 13.8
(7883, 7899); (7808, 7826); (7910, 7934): -0.05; 13.8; 13.8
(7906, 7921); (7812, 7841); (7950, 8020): -0.02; 13.9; 13.5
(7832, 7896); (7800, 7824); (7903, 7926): -0.03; 13.7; 14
